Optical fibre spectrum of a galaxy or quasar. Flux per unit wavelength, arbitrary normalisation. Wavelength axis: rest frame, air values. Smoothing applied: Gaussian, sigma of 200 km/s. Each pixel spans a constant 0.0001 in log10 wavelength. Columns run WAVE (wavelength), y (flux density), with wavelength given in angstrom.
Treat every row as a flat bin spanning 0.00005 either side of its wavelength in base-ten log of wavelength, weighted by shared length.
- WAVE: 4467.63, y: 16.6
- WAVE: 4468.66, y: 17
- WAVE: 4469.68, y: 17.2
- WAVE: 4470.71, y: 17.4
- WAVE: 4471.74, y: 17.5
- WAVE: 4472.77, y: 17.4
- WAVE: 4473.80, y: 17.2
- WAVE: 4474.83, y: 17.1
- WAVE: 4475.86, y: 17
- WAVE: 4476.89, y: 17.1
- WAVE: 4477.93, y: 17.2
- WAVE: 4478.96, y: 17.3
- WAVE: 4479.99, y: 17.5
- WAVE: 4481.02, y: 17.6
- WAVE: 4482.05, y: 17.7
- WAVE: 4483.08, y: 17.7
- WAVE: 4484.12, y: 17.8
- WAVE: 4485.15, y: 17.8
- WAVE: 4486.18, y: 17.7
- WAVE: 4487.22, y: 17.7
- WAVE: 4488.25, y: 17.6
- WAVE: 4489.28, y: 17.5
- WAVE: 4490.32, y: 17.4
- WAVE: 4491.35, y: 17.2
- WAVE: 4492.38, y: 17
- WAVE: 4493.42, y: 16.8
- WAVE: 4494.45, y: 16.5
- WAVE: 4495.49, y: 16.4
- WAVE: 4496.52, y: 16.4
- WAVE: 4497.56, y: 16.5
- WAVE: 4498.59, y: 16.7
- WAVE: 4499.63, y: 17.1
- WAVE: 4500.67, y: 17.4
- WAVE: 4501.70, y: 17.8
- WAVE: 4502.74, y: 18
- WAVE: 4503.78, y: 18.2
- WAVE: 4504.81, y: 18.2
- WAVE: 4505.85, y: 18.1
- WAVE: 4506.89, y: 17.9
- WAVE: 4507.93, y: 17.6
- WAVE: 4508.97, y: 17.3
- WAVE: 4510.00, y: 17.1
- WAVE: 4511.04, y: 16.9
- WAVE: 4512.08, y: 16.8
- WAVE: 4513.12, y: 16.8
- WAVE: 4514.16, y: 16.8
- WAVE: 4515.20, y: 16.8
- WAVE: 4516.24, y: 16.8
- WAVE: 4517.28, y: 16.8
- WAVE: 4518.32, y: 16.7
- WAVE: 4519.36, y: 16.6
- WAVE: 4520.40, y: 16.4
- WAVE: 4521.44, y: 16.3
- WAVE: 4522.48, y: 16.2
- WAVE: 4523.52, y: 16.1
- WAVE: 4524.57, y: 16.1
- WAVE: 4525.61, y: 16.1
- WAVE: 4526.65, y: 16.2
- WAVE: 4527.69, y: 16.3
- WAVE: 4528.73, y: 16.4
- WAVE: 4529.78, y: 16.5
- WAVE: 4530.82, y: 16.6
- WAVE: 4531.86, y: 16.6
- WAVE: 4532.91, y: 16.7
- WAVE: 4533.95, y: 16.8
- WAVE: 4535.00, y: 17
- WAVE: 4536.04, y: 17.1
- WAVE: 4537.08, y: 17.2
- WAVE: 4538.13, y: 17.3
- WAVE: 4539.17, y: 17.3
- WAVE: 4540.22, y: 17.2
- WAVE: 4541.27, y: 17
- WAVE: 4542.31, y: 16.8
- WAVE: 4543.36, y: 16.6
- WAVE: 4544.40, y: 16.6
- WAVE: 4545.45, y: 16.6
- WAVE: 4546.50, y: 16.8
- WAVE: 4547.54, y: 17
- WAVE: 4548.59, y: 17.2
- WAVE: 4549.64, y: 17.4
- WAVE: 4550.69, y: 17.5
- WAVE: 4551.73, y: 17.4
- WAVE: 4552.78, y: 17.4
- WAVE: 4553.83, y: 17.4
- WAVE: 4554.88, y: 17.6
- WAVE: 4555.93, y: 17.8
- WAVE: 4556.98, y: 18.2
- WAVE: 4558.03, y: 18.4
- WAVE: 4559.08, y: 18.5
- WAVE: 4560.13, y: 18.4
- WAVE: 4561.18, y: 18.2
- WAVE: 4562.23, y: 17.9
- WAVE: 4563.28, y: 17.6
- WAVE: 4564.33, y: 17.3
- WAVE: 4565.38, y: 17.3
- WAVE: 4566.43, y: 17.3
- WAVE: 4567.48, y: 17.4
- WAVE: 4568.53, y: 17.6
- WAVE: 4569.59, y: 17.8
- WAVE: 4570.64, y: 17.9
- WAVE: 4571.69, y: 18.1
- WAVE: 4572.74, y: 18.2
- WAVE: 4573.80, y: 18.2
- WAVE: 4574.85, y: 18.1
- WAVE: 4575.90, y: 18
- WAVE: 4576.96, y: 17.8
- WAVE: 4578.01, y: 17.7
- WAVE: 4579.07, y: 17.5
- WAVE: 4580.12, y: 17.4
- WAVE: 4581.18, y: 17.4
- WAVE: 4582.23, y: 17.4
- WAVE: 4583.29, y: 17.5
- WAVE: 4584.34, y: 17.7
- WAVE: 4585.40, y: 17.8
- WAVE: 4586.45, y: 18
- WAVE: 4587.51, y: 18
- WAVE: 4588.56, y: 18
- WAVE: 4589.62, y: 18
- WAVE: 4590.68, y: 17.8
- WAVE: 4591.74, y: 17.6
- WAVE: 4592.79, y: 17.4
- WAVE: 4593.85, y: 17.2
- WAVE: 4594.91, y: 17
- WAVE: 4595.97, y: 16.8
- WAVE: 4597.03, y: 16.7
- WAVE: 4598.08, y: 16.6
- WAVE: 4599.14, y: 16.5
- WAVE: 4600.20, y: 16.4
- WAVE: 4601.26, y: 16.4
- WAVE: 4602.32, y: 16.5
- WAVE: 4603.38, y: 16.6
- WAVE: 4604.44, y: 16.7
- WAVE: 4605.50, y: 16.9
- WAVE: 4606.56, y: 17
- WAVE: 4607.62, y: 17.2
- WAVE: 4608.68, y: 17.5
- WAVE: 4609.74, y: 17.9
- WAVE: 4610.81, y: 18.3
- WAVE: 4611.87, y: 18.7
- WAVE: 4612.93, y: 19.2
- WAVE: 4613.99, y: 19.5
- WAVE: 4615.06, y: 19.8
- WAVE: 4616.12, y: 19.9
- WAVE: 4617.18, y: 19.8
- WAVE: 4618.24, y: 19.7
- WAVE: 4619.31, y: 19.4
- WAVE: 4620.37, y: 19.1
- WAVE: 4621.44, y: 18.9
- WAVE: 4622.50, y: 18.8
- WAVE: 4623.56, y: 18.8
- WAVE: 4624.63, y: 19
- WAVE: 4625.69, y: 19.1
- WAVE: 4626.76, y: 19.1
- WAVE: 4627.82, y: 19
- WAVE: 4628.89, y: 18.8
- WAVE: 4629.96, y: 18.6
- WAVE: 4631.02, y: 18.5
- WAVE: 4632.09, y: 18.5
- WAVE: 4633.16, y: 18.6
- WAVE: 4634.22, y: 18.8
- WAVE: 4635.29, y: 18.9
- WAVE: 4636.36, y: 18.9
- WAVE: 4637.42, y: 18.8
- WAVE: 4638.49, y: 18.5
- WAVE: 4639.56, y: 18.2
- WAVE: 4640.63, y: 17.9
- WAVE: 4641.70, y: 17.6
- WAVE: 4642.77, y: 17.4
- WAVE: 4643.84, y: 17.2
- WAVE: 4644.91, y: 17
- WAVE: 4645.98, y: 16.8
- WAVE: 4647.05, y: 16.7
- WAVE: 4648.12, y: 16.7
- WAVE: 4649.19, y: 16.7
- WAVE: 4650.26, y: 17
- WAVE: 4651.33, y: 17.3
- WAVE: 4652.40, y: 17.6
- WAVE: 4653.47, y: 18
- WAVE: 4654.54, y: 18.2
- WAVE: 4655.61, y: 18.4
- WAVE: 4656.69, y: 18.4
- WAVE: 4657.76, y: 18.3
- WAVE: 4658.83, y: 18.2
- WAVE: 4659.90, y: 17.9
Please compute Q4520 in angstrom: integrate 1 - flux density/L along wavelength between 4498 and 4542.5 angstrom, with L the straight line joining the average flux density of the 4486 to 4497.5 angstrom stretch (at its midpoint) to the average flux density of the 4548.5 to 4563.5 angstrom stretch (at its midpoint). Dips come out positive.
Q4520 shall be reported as 1.1 angstrom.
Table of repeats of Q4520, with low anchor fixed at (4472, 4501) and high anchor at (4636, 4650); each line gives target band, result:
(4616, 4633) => -1.5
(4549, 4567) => -0.4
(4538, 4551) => 0.2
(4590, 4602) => 0.3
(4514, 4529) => 0.7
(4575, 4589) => -0.2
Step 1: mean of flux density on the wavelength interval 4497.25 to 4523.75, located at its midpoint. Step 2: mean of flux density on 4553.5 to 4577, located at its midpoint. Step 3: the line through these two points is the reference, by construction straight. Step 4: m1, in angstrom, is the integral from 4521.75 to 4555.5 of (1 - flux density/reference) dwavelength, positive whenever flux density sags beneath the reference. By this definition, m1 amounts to 1.25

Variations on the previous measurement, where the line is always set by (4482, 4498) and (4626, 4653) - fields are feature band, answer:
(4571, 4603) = 0.5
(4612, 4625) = -1.1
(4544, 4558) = 0.1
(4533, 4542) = 0.2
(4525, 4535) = 0.5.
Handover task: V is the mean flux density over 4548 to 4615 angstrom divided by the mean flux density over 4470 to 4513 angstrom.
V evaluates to 1.02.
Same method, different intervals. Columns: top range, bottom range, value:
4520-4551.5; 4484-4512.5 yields 0.97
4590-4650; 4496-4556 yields 1.06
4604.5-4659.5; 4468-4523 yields 1.06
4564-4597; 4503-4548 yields 1.05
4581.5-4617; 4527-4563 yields 1.02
